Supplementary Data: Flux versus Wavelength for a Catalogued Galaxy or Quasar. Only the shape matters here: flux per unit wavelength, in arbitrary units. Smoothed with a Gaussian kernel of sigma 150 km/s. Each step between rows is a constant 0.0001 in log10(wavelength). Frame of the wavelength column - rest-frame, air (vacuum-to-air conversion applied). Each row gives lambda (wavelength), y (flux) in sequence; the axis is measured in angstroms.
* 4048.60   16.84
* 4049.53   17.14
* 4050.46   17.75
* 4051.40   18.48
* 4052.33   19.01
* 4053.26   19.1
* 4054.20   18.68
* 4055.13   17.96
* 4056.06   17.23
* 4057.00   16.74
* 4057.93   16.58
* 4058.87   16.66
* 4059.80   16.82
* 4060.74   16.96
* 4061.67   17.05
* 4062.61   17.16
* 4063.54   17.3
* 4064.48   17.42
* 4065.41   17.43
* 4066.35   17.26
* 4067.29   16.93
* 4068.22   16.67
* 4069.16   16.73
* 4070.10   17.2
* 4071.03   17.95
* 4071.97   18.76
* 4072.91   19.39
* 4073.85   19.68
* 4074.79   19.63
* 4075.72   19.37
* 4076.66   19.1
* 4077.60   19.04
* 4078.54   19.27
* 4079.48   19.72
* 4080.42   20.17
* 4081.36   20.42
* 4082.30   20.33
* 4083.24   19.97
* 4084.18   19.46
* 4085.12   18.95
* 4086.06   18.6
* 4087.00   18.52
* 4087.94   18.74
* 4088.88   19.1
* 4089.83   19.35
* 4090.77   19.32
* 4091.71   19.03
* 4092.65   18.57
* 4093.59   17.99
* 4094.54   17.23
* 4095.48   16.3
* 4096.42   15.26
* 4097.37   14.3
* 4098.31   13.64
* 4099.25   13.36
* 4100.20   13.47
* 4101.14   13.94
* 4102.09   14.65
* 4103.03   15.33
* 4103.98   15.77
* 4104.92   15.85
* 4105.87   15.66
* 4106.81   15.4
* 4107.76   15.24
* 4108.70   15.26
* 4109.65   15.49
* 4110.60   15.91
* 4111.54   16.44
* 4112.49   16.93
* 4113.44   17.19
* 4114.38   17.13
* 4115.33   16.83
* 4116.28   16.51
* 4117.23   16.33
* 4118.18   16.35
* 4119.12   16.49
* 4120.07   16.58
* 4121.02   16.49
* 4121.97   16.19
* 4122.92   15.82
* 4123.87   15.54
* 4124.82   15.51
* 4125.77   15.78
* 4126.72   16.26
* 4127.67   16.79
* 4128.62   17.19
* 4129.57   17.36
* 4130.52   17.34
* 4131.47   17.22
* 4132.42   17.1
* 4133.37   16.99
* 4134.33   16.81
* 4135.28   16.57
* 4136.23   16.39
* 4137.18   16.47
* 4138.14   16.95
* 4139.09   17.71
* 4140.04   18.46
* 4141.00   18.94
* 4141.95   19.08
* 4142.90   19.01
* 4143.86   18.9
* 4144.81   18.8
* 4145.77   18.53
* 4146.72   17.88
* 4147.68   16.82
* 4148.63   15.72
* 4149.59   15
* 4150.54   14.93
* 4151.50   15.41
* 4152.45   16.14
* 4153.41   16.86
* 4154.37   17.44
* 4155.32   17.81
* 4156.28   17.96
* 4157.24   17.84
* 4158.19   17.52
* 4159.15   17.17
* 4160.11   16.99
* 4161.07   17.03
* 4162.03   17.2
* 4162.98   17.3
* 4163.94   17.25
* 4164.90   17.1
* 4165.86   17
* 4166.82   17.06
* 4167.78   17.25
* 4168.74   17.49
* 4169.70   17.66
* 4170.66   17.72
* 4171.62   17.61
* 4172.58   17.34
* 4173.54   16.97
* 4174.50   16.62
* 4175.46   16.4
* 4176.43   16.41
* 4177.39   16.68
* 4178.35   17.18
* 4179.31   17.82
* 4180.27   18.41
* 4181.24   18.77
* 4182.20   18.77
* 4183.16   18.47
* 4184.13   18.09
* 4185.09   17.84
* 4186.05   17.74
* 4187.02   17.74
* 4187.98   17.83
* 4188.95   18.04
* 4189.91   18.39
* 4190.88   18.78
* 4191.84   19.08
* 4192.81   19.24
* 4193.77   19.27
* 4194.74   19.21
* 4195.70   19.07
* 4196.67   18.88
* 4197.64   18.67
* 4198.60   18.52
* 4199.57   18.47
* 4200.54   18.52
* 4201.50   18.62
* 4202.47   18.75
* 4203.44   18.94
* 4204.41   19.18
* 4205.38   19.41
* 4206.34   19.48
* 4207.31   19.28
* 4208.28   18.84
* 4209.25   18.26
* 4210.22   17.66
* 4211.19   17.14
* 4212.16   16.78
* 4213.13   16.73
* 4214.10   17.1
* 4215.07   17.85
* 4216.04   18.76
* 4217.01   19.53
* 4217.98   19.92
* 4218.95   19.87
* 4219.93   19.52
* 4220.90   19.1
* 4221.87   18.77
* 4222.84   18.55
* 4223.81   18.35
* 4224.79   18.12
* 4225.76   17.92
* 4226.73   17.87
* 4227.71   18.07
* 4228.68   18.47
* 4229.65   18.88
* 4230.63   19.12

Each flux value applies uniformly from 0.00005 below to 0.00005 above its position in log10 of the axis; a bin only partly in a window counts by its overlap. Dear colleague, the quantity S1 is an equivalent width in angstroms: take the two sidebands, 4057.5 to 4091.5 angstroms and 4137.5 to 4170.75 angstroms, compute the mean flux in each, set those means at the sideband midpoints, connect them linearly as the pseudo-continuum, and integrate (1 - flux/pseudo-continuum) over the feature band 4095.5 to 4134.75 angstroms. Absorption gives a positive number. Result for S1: 4.2 angstroms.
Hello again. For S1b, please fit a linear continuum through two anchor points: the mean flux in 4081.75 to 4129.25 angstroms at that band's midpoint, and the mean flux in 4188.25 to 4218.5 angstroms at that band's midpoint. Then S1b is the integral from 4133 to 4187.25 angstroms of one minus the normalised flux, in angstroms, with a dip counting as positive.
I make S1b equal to 1.1 angstroms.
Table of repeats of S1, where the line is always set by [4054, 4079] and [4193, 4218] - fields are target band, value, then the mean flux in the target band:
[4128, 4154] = 1.4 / 17.2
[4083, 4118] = 2.6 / 16.6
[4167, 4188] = 1.0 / 17.6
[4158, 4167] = 0.6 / 17.1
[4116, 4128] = 1.3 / 16.2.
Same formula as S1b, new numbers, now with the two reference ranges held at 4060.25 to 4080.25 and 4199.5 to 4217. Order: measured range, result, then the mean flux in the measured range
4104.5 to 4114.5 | 1.2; 16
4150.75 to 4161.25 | 0.7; 17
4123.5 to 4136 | 1.1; 16.7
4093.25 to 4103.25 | 1.7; 15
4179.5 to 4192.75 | 0.0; 18.3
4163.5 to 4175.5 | 0.7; 17.2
